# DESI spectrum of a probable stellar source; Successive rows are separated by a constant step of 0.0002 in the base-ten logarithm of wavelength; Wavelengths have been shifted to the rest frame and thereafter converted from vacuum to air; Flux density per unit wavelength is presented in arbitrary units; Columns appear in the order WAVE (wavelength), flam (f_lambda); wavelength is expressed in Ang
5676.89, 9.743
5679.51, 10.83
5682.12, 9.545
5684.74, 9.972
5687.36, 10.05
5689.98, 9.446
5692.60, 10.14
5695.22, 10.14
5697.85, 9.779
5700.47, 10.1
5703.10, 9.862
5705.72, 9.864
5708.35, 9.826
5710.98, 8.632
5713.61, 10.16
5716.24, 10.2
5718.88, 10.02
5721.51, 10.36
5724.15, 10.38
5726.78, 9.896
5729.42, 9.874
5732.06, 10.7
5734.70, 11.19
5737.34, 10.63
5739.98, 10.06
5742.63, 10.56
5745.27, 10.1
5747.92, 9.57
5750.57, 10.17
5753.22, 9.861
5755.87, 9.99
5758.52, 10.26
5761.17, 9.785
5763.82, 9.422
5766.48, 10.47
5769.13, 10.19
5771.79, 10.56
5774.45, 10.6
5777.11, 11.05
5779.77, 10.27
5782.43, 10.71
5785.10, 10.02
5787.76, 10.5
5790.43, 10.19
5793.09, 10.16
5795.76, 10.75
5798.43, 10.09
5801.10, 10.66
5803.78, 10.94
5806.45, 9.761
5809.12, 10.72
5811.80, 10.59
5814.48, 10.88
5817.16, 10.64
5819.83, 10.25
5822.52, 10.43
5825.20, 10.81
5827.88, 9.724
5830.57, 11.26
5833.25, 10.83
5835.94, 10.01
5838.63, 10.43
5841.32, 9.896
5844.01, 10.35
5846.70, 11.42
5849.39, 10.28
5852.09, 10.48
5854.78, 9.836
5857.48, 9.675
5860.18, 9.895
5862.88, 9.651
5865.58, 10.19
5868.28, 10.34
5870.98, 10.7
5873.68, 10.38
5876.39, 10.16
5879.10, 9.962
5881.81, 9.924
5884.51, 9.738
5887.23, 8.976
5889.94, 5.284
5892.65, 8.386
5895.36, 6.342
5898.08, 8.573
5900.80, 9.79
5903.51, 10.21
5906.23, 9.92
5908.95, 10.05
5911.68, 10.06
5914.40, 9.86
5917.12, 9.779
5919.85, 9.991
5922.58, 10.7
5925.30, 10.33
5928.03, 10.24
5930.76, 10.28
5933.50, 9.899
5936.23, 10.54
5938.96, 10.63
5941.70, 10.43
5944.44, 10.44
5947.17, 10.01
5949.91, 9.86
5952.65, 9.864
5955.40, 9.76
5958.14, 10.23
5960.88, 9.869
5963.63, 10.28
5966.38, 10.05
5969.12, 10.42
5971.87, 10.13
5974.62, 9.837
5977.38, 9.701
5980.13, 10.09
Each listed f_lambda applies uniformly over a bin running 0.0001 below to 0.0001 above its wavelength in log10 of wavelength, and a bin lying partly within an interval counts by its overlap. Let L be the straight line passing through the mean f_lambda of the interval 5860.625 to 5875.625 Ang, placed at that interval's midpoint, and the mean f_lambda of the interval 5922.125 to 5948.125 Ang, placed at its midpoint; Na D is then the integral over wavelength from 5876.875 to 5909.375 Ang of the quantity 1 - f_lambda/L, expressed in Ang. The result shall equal 4.25 Ang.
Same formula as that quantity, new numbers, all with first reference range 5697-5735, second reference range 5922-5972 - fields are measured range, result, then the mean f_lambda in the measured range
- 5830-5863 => -0.6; 10.3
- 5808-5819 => -0.6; 10.7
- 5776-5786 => -0.4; 10.5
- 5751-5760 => 0.0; 10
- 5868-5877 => -0.2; 10.4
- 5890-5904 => 2.6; 8.26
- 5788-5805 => -0.6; 10.5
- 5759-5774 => -0.1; 10.1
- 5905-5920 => 0.4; 9.94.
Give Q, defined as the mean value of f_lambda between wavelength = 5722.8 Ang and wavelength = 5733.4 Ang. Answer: 10.2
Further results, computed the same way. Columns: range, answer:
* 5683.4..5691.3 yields 9.82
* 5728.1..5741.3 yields 10.5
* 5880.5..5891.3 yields 8.48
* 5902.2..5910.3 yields 10.1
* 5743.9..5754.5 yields 9.93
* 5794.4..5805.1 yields 10.6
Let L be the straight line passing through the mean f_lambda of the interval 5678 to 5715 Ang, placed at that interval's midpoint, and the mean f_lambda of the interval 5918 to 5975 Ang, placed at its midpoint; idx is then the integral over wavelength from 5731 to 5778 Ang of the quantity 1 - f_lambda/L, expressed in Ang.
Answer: -1.54 Ang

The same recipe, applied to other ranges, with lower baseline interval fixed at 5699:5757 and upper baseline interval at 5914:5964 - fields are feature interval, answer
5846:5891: 1.4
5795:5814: -0.7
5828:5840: -0.5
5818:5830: -0.3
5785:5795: -0.2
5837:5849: -0.4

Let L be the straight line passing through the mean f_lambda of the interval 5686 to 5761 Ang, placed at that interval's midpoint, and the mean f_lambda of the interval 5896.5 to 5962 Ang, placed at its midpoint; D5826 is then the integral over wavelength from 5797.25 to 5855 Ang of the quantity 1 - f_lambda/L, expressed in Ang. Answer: -2.5 Ang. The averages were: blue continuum 10.1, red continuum 10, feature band 10.5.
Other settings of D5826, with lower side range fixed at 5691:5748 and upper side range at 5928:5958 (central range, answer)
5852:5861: 0.2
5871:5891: 1.6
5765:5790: -0.9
